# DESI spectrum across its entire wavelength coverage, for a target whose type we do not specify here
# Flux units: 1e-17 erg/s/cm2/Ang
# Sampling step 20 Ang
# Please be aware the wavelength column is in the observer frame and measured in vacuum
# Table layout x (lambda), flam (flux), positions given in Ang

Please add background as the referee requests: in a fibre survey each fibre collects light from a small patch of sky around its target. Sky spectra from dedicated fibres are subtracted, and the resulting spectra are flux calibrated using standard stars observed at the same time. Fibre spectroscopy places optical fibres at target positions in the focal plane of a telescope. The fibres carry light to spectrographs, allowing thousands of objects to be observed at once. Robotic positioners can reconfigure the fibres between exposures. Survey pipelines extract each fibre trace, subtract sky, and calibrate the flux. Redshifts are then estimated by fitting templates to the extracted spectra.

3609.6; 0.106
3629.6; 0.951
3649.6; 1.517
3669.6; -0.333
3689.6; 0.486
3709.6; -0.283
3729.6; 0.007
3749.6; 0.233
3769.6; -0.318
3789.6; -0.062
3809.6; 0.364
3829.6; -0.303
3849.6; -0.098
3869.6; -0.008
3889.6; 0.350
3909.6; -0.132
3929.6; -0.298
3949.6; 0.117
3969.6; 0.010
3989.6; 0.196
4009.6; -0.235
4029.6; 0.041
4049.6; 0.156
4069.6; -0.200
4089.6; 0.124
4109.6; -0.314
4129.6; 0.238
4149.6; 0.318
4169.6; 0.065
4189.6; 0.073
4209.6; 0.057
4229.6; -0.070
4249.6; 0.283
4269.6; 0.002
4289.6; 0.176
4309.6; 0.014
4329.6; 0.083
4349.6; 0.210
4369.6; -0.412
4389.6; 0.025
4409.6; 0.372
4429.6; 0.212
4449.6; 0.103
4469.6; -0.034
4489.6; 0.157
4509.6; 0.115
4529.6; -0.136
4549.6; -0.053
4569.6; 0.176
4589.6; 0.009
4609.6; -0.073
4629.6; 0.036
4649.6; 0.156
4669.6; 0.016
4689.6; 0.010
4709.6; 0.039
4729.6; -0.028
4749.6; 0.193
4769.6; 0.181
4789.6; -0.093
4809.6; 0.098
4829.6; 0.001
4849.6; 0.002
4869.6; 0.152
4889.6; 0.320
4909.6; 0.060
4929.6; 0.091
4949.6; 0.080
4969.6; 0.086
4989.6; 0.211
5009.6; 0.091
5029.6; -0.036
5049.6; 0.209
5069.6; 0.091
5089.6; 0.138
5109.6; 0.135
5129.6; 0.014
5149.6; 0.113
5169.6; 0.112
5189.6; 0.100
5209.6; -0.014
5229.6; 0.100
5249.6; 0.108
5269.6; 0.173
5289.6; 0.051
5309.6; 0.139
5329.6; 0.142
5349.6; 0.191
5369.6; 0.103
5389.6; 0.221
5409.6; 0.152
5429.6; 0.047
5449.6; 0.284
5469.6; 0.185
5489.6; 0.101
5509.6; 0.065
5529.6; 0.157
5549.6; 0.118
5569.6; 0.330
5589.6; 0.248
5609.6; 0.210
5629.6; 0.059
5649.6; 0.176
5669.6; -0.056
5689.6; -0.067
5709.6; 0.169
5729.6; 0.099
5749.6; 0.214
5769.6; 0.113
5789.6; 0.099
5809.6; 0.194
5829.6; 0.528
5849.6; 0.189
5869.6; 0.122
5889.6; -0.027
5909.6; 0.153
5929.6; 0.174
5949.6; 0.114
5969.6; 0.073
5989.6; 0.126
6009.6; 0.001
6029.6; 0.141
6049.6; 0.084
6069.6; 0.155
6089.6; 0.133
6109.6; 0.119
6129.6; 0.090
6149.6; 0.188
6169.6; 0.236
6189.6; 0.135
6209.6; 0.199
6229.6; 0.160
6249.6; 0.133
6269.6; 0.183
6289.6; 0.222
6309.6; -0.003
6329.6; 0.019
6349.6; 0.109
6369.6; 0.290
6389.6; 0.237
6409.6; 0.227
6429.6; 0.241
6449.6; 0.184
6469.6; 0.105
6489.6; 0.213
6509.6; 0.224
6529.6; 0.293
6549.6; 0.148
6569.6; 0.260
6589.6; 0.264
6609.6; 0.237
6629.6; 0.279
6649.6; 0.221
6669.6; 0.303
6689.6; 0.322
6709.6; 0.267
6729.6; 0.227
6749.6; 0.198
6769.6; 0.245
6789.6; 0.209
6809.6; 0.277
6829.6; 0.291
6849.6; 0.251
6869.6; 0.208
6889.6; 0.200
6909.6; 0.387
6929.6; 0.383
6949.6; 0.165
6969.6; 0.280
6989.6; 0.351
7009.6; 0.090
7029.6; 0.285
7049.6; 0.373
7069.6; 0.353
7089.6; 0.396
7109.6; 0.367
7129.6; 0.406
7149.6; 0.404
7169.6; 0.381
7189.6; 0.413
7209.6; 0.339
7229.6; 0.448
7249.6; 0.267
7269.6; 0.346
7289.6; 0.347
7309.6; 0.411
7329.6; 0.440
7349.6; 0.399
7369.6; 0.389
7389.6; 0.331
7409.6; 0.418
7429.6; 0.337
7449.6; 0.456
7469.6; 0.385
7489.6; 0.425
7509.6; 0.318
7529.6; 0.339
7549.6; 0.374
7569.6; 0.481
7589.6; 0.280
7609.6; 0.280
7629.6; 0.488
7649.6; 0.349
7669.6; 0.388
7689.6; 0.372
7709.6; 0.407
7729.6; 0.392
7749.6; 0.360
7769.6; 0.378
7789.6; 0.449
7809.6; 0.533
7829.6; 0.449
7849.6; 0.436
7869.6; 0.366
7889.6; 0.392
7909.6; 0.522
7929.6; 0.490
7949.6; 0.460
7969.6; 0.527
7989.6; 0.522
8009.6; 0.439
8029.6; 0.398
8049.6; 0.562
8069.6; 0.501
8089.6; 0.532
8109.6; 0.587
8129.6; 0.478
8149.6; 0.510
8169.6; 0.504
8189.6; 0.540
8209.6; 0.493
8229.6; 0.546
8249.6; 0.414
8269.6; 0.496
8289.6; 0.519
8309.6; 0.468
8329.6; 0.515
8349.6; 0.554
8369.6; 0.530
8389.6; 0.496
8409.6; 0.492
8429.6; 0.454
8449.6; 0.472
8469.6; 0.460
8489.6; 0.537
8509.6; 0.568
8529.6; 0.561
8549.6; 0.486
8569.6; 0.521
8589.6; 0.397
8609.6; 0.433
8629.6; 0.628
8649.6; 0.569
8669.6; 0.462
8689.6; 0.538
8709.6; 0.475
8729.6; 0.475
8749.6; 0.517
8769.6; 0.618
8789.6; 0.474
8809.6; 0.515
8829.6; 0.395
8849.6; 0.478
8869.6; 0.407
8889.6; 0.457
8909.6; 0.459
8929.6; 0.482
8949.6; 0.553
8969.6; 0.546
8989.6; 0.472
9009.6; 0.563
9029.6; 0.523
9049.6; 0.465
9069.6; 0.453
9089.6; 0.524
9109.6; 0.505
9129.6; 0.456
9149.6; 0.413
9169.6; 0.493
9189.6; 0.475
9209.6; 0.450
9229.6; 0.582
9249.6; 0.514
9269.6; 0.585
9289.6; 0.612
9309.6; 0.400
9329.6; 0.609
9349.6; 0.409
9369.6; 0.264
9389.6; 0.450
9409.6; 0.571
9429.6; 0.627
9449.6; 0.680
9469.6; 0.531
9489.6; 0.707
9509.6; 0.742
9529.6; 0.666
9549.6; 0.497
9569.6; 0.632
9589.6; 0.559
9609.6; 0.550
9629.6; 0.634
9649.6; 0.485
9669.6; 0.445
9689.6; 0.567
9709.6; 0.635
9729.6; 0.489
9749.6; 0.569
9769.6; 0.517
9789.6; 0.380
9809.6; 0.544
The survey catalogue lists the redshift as 0.767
